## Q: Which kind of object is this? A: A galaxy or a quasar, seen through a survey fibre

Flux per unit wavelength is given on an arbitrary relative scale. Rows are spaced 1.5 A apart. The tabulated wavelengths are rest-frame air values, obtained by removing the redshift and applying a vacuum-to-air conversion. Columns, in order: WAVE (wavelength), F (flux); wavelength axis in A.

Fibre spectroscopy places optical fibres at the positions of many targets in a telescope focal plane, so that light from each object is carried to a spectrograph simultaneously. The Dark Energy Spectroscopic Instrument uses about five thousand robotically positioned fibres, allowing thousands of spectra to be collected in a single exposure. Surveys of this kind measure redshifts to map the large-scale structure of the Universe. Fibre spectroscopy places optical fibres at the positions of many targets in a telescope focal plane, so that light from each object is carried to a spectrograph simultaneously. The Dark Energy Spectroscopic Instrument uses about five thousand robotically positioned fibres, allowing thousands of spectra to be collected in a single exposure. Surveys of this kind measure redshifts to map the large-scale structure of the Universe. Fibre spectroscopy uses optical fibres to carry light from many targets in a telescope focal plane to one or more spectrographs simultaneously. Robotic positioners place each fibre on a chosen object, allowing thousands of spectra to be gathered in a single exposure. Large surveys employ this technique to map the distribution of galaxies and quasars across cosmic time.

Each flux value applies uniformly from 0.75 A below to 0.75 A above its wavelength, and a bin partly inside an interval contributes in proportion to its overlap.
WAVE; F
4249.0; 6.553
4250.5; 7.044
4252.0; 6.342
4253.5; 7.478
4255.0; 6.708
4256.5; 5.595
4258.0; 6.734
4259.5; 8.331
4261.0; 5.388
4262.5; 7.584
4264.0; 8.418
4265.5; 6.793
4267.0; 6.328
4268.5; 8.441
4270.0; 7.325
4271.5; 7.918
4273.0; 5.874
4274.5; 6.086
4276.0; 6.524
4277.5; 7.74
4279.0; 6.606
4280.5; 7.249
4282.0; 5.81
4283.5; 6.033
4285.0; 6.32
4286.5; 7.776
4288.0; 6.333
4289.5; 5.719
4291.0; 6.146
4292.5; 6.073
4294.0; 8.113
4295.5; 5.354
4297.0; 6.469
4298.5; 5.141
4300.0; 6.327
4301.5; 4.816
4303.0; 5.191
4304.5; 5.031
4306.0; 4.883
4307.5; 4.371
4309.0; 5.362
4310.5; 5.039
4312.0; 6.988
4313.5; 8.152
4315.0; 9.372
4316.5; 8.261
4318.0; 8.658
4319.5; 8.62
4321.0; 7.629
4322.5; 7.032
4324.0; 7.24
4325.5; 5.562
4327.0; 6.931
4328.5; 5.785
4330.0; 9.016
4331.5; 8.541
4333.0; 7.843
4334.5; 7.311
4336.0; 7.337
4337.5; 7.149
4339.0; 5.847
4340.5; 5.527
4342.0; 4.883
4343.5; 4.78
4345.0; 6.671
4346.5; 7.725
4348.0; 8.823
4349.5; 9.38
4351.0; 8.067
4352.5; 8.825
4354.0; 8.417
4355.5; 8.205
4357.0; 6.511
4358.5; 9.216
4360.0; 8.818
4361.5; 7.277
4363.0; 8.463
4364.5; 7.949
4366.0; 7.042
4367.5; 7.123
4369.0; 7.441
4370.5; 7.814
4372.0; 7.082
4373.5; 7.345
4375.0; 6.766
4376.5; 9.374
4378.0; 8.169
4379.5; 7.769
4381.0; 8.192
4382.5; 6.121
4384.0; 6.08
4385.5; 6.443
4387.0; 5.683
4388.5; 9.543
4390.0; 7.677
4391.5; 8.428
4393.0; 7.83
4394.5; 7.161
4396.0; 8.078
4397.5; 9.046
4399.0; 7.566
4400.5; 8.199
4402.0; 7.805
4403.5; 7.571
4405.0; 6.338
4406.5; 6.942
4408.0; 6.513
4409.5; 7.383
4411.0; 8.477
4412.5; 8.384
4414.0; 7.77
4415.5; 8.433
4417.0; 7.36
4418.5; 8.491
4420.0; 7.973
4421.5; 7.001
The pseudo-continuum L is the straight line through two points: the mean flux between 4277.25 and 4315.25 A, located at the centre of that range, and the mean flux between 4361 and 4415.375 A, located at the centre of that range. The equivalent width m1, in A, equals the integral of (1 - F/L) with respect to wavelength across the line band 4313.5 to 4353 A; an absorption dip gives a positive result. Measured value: -4.0 A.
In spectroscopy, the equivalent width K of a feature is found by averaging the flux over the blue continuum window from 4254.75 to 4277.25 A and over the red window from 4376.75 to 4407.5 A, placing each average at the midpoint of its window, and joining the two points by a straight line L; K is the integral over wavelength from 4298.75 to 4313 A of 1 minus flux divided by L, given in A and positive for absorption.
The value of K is 3.5 A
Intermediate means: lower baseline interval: 6.96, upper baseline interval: 7.55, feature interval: 5.38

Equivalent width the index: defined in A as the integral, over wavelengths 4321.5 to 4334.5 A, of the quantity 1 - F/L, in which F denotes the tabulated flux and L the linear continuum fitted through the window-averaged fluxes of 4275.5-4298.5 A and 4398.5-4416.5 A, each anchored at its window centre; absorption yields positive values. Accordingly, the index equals -0.70 A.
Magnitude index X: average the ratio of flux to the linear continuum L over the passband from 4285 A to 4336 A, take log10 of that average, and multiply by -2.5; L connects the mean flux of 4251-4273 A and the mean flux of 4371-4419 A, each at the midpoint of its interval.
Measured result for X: 0.09 mag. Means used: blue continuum 7.06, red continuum 7.62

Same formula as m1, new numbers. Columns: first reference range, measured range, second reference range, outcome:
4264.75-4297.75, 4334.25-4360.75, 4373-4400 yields -0.5 A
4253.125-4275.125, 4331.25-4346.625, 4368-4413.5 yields 1.6 A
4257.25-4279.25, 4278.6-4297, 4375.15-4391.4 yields 1.8 A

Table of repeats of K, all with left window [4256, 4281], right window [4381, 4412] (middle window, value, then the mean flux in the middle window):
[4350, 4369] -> -1.7 A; 7.99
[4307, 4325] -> -0.2 A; 7.24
